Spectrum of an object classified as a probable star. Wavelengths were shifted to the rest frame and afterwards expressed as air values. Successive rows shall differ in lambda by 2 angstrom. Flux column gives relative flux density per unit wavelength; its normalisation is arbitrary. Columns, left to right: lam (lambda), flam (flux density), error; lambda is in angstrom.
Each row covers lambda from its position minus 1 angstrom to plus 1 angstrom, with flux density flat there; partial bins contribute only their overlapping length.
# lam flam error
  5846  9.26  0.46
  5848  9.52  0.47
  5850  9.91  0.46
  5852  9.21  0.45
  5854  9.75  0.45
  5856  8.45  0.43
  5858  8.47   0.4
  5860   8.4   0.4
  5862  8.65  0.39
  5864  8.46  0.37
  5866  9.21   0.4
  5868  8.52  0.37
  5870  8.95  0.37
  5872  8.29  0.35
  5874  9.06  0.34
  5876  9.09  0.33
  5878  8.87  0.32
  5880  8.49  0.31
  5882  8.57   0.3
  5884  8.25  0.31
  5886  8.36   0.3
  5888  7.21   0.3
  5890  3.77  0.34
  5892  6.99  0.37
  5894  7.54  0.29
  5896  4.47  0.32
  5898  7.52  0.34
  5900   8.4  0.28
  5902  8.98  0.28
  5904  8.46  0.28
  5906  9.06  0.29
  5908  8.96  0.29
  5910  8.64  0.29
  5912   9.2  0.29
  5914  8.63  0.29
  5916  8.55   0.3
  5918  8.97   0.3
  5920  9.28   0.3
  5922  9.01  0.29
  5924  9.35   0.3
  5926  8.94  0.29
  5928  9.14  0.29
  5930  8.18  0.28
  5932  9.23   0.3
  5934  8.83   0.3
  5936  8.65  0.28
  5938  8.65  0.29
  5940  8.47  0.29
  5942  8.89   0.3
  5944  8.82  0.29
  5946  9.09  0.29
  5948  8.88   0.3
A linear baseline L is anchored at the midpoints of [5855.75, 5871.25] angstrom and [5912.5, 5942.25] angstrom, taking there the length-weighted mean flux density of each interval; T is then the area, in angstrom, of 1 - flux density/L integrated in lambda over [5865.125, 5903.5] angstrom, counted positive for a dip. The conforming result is 3.4 angstrom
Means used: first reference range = 8.64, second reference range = 8.86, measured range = 7.93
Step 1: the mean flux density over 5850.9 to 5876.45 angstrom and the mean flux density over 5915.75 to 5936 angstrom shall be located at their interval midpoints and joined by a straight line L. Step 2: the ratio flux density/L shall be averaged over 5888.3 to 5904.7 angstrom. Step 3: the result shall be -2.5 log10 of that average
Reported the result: 0.26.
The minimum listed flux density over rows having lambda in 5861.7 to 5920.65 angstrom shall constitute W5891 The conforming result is 3.77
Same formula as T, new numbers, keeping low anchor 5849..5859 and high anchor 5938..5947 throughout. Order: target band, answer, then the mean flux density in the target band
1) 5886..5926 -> 3.8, 8.08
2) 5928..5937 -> 0.1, 8.77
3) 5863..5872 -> 0.4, 8.73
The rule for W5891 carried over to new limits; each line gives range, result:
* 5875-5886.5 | 8.25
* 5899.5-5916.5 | 8.4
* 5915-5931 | 8.18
